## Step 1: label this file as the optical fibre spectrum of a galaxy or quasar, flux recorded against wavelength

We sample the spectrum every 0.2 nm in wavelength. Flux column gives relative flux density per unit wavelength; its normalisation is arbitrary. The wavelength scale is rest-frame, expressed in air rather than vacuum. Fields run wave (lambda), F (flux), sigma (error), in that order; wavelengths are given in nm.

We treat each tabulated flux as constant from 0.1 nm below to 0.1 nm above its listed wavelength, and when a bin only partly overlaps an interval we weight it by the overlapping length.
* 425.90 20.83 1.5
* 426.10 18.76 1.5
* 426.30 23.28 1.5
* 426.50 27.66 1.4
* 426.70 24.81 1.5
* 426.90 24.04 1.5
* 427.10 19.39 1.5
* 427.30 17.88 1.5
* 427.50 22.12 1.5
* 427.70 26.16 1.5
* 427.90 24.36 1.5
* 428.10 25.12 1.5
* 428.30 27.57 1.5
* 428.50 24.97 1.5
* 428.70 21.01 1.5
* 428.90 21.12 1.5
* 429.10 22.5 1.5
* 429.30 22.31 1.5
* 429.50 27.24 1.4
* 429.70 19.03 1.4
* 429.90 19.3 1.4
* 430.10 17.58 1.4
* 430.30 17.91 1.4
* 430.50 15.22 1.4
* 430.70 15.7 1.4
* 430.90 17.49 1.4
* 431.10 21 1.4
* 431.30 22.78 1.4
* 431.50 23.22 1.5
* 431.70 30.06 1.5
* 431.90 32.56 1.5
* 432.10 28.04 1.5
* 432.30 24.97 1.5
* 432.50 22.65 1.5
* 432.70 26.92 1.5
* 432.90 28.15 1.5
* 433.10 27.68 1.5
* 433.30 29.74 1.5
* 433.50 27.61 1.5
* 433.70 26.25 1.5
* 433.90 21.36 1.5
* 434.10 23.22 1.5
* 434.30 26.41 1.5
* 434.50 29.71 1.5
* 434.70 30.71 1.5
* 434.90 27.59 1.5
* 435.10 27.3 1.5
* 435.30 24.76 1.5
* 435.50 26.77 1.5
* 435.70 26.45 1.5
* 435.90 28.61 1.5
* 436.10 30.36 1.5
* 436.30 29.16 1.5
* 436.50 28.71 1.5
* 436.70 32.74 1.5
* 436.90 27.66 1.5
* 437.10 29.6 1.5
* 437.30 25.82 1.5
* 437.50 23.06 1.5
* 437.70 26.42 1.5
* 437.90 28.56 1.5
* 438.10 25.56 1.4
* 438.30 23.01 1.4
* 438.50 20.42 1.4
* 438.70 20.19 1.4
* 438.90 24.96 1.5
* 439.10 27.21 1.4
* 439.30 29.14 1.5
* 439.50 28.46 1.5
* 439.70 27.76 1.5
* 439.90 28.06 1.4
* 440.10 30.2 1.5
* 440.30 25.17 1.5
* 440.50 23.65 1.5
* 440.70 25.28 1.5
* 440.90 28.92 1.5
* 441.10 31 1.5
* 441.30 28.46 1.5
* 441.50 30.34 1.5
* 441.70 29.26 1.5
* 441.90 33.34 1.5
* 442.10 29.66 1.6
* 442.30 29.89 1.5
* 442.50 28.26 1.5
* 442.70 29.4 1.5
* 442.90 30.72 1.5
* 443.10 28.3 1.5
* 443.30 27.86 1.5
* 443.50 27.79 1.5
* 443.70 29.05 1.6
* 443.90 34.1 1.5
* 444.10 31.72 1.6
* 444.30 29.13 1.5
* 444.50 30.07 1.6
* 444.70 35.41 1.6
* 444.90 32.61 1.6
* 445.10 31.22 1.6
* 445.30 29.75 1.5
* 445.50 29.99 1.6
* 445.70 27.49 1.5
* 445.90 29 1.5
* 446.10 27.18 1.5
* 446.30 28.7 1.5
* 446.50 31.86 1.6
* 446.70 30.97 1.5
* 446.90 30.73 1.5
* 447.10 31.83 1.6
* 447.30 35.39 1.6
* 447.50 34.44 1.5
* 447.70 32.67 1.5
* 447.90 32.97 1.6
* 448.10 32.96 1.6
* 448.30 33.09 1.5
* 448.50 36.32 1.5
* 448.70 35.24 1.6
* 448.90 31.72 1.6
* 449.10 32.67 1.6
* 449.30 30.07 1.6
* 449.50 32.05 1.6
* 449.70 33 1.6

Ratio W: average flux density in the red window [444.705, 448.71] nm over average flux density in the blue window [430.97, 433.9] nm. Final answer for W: 1.2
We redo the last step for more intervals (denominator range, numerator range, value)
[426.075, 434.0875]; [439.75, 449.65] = 1.30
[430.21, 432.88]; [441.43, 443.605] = 1.28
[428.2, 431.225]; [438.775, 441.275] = 1.33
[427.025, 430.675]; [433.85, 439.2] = 1.23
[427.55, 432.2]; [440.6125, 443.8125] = 1.29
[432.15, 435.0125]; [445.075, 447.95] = 1.16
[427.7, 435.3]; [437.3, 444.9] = 1.16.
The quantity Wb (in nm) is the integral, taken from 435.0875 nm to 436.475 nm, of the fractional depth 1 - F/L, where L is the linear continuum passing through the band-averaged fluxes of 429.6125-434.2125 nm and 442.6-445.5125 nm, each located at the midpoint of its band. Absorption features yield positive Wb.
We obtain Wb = -0.11 nm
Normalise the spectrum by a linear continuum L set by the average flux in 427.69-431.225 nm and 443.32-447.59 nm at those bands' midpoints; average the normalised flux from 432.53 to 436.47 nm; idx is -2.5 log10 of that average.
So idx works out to -0.12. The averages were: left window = 21.3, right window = 30.8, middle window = 27.2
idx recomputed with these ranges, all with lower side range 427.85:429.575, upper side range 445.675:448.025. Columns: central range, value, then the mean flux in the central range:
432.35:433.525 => -0.06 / 27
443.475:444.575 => -0.01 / 30.5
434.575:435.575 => -0.04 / 27.5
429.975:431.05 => 0.40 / 17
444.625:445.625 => -0.04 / 31.6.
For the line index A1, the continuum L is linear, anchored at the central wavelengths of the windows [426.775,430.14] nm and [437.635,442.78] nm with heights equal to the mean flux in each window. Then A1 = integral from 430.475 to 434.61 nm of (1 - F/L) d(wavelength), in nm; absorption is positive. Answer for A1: -0.12 nm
